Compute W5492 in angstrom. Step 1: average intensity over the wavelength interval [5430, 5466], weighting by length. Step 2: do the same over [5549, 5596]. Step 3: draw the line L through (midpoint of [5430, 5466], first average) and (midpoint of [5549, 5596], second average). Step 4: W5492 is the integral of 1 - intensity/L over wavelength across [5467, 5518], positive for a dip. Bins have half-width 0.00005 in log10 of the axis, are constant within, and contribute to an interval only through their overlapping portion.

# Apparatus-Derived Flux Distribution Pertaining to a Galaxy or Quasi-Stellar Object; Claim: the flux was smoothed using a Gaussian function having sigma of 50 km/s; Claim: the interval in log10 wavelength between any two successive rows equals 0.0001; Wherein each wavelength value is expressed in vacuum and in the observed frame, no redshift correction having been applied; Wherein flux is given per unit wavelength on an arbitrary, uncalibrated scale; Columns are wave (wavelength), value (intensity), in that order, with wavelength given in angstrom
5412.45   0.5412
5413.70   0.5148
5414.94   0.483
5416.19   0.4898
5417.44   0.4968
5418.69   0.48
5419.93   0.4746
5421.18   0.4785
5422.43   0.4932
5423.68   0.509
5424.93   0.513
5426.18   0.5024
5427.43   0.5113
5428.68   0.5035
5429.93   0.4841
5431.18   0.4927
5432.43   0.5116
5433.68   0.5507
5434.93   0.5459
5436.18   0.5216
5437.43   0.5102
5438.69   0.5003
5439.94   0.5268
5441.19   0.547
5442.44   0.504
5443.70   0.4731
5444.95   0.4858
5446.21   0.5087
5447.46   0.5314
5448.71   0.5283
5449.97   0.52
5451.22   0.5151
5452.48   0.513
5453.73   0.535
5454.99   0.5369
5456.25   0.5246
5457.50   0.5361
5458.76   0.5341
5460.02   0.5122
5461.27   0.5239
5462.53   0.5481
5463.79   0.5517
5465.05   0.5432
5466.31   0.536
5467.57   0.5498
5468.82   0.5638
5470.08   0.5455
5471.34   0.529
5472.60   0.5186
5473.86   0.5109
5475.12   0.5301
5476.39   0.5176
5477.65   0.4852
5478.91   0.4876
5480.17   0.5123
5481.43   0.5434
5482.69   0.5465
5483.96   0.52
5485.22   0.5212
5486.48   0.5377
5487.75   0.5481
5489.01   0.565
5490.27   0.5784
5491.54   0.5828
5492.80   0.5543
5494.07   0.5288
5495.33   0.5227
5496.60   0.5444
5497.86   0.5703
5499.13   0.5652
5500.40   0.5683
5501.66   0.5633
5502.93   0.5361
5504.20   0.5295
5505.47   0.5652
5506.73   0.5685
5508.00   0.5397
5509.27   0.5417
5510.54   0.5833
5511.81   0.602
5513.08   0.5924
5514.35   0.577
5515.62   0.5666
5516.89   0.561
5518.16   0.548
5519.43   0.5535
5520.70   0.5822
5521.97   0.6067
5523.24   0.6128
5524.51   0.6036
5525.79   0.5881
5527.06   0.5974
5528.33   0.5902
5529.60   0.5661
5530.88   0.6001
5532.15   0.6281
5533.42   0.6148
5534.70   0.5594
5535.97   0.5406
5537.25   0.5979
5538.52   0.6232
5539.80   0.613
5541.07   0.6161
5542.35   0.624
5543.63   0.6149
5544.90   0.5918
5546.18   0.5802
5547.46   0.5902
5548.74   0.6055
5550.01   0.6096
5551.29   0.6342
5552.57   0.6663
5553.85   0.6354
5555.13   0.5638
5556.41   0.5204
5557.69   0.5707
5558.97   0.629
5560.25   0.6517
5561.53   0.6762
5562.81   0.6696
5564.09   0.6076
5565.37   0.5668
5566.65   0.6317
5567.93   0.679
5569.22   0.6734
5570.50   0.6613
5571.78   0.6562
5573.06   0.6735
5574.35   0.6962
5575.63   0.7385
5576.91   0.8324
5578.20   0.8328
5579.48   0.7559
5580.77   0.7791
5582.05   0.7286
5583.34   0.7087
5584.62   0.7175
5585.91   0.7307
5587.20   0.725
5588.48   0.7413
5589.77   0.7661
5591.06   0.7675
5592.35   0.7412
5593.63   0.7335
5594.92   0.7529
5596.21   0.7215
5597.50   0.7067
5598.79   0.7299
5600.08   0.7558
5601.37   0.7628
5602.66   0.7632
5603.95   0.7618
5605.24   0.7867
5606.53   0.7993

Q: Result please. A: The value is 3.0 angstrom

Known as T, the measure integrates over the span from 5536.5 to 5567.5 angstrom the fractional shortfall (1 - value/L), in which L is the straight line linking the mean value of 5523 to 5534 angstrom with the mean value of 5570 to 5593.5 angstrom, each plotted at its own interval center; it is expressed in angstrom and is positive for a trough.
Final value 2.23 angstrom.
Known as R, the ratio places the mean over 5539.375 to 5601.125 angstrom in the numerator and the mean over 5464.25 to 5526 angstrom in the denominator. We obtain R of 1.23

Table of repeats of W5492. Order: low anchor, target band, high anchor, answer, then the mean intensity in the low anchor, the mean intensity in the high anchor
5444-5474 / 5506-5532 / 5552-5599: 1.4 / 0.529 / 0.693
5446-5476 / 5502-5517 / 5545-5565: 0.3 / 0.531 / 0.613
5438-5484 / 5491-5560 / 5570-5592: 5.9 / 0.524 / 0.736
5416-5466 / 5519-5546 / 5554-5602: 1.7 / 0.515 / 0.698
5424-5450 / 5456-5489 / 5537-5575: 0.9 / 0.513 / 0.625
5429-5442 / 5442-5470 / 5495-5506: 0.1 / 0.519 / 0.552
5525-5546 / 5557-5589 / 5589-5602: -0.2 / 0.597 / 0.743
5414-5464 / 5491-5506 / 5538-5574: 0.4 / 0.512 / 0.623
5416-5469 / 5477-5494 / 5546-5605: 1.1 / 0.517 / 0.691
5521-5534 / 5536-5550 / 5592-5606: 0.6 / 0.601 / 0.748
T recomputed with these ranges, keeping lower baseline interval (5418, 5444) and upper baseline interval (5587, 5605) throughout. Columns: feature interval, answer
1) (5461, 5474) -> 0.5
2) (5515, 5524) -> 0.8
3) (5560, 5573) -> 1.0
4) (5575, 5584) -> -0.6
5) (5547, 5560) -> 1.5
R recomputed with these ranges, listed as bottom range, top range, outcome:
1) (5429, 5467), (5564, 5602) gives 1.38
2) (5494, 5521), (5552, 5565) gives 1.10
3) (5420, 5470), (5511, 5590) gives 1.22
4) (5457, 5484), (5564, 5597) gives 1.36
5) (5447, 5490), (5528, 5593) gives 1.24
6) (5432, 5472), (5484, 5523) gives 1.06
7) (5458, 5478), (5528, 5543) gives 1.12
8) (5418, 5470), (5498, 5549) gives 1.12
